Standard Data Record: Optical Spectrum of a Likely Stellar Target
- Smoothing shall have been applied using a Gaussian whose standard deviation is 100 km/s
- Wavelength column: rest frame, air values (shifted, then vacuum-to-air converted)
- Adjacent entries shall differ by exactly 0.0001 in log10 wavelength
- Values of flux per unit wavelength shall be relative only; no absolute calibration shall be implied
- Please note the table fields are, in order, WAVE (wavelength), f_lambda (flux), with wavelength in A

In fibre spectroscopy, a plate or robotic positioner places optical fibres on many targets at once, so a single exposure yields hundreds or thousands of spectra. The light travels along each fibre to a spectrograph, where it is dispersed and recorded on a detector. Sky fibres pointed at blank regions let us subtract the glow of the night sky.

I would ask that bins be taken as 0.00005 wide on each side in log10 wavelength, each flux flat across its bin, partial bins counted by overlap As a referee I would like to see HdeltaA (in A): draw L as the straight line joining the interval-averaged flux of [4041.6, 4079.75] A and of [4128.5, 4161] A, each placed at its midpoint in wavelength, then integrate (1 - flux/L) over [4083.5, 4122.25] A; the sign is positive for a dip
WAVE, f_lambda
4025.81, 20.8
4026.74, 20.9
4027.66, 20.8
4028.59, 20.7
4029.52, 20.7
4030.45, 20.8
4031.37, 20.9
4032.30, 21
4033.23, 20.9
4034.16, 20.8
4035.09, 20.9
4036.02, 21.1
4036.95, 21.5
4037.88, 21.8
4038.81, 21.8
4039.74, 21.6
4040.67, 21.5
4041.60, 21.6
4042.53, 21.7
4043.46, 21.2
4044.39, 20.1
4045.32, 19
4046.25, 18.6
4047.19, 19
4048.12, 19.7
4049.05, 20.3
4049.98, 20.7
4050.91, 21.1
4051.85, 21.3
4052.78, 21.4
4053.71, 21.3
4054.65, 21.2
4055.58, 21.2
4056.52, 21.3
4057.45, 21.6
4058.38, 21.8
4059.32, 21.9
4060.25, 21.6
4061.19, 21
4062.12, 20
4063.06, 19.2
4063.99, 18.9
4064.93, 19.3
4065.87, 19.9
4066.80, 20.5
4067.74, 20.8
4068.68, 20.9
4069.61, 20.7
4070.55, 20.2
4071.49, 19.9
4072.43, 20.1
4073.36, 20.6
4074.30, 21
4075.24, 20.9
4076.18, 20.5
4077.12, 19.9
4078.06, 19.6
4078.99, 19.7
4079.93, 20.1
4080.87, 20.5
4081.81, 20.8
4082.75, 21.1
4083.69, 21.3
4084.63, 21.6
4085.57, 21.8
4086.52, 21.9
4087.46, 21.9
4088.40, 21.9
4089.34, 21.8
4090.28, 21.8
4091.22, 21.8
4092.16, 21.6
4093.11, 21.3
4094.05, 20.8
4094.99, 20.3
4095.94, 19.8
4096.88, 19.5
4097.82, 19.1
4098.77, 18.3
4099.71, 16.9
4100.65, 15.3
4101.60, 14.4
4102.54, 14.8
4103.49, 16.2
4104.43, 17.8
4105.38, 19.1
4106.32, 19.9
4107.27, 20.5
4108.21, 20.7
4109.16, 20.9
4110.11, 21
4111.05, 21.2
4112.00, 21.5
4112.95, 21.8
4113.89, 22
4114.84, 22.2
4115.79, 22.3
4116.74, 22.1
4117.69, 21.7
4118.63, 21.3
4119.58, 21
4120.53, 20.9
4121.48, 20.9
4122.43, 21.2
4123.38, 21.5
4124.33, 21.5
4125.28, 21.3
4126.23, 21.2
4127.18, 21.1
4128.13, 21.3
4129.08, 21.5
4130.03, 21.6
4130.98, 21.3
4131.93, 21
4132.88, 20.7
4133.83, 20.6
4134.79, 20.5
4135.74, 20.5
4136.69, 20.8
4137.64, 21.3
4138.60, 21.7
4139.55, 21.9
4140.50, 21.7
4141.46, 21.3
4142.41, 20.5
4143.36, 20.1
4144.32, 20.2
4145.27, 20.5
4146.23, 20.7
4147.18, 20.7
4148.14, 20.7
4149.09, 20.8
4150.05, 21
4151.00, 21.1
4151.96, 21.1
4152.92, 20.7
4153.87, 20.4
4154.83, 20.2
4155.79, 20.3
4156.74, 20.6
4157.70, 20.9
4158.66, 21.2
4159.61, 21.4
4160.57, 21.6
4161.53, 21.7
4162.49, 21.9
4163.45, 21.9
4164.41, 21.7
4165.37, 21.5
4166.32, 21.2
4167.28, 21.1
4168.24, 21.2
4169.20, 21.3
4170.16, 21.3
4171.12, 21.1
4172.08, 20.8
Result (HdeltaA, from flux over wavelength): 0.7 A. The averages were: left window 20.5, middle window 20.3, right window 20.9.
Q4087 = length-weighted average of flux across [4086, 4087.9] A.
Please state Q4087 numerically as 21.8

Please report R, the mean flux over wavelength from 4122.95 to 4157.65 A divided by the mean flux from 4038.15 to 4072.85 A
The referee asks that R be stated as 1.01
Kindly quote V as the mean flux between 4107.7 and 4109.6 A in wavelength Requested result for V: 20.8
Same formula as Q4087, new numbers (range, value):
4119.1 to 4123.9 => 21.1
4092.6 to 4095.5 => 20.7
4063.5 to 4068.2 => 19.9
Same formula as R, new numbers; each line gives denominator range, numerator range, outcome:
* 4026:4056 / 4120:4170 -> 1.01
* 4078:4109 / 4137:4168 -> 1.06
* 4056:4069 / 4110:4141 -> 1.04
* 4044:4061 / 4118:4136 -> 1.02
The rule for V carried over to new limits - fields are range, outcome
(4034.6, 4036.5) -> 21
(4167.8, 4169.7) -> 21.3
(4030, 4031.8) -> 20.9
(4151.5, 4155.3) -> 20.6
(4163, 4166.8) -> 21.6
